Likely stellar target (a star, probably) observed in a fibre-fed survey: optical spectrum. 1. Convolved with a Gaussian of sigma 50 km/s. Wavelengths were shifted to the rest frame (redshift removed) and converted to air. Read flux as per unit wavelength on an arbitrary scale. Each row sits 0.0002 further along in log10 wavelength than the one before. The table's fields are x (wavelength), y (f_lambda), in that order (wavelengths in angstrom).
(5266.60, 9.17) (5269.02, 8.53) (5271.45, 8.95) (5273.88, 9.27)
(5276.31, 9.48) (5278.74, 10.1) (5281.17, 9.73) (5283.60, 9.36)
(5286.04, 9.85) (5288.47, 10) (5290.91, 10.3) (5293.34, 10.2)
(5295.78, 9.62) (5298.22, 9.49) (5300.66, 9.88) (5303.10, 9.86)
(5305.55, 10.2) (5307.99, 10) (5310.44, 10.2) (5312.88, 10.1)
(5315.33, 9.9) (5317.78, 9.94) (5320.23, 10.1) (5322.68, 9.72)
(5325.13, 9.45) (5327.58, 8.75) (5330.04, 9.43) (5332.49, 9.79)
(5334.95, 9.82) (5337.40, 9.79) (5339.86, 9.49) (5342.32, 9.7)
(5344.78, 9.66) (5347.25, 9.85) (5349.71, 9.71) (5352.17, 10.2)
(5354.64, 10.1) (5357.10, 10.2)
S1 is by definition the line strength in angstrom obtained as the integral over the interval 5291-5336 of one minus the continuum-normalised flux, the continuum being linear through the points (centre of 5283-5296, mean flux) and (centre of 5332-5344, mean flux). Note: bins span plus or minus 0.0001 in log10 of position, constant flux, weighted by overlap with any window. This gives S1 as 0.0 angstrom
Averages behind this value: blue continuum 9.93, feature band 9.81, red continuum 9.71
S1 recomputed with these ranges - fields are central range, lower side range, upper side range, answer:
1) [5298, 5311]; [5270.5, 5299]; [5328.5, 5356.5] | -0.3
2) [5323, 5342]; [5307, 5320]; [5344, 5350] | 0.7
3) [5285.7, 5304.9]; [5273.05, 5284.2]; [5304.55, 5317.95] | -0.1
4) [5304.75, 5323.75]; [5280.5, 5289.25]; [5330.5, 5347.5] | -0.6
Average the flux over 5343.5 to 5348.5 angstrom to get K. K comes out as 9.75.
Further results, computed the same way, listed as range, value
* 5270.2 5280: 9.44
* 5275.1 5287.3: 9.71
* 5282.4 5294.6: 9.94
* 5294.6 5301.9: 9.67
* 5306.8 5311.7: 10.1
